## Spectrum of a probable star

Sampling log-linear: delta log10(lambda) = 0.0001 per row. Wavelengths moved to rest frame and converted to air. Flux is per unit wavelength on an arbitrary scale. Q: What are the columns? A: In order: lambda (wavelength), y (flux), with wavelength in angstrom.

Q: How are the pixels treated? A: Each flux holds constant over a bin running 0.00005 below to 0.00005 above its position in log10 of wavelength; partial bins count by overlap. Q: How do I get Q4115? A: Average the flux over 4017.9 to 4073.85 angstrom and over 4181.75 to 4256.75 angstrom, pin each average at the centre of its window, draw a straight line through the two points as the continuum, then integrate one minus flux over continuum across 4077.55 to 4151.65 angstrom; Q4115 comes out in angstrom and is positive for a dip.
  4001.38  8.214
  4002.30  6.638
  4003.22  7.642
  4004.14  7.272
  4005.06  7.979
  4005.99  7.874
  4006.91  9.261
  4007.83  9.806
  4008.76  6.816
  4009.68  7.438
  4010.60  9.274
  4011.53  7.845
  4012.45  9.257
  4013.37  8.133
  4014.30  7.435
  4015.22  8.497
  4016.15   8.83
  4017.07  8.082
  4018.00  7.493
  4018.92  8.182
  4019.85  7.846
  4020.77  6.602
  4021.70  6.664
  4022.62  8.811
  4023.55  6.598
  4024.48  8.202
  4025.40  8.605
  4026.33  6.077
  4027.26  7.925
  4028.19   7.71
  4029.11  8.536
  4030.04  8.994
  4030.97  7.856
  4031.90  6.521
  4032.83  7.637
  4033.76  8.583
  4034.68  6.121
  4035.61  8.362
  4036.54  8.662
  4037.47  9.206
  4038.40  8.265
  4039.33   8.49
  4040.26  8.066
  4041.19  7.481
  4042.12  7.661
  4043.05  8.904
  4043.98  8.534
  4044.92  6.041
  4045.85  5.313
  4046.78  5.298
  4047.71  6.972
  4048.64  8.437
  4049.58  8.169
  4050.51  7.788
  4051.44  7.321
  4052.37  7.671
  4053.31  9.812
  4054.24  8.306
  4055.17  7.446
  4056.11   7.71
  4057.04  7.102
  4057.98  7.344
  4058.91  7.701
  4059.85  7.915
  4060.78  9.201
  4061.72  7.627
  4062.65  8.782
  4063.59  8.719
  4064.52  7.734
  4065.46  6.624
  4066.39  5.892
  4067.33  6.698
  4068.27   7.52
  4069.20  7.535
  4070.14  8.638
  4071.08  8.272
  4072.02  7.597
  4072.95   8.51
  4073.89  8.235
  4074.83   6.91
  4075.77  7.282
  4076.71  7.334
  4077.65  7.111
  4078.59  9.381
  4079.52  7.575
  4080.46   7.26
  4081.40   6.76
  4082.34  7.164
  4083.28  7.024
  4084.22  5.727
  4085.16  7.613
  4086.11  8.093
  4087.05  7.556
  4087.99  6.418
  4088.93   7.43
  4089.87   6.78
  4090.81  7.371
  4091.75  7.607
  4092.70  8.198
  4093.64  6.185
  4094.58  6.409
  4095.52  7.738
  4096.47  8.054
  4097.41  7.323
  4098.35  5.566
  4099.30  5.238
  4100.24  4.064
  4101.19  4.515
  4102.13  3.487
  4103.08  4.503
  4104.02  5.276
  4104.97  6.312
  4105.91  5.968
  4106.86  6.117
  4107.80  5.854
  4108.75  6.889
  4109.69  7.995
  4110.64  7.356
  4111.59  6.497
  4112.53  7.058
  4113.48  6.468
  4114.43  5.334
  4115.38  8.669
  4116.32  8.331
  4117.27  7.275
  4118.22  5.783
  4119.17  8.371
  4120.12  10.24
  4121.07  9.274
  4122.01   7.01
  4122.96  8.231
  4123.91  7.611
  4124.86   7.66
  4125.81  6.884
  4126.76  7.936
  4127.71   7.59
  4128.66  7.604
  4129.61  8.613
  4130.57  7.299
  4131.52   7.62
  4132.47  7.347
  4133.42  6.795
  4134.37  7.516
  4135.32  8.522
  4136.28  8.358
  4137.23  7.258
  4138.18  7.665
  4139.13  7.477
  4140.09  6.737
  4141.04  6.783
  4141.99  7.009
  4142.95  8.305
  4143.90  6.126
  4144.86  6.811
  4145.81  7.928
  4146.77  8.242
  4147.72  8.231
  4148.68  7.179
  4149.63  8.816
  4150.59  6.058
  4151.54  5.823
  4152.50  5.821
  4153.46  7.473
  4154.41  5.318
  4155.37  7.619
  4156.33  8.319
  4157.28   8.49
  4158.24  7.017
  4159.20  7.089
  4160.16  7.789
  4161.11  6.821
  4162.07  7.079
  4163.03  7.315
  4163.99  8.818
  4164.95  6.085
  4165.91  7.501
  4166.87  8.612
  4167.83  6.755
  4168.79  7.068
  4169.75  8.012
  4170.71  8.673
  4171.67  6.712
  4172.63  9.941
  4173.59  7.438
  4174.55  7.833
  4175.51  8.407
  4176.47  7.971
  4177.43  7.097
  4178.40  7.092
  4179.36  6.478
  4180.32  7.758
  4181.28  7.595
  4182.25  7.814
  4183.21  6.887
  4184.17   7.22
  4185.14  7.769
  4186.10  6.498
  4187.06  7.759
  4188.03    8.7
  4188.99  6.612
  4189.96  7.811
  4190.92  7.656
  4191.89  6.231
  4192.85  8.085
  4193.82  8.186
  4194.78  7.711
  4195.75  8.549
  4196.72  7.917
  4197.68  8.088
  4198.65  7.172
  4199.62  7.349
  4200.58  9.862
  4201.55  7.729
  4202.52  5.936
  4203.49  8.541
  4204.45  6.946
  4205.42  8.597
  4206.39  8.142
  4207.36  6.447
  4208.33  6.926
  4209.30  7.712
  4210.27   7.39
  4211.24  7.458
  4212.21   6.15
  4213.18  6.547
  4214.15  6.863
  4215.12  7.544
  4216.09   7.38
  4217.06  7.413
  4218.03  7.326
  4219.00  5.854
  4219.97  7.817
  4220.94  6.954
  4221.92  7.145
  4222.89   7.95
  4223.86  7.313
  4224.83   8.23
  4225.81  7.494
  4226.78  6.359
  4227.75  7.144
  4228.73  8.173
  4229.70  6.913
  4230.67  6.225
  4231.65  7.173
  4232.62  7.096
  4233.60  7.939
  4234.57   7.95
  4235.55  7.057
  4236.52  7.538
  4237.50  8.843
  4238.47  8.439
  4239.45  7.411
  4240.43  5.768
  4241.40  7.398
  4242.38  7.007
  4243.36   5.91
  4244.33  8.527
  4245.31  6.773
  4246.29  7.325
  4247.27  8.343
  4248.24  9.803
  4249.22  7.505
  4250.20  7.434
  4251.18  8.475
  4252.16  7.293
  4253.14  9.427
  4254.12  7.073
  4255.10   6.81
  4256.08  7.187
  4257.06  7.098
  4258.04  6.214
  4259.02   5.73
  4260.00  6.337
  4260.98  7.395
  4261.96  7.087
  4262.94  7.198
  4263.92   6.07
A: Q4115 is 5.0 angstrom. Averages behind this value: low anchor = 7.74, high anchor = 7.48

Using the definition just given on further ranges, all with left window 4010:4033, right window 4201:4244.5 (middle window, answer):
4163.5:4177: -0.7 angstrom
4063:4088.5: 0.9 angstrom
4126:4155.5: 0.8 angstrom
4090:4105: 3.0 angstrom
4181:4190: 0.0 angstrom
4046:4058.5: 0.4 angstrom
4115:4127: -0.5 angstrom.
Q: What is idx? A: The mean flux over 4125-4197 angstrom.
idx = 7.49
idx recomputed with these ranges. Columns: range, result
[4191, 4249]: 7.46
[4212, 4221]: 7.02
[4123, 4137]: 7.68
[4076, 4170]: 7.16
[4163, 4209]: 7.63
